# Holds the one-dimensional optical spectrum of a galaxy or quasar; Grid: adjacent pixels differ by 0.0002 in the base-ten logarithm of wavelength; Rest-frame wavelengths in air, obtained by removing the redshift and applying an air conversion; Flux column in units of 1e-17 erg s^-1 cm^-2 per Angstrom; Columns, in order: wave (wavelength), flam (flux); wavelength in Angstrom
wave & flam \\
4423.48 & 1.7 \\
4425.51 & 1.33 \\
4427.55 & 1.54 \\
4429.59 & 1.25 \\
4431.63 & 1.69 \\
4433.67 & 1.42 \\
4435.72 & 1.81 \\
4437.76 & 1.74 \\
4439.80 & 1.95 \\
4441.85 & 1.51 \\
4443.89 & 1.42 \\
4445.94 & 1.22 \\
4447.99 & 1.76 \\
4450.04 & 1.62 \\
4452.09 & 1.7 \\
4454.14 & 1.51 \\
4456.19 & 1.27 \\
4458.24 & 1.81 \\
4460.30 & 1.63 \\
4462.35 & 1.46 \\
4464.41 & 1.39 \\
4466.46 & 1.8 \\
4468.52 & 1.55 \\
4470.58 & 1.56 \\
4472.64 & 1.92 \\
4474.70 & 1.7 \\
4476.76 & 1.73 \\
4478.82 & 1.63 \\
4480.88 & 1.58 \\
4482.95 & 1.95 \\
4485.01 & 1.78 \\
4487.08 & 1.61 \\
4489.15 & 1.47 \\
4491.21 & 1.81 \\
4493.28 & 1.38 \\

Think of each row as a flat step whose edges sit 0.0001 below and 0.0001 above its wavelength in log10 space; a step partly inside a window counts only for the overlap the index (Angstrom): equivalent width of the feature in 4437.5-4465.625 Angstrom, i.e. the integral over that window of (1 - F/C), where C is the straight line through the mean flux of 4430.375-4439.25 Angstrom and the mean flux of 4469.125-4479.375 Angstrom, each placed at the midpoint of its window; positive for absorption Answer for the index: 2.0 Angstrom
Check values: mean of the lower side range 1.67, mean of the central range 1.57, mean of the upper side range 1.71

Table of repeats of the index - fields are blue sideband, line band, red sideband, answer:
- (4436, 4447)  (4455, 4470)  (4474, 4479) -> 0.9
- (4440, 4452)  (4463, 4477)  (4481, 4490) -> -0.1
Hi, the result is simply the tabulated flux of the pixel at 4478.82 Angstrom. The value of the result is 1.63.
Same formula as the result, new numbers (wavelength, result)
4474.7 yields 1.7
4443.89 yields 1.42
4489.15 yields 1.47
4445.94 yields 1.22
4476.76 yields 1.73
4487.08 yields 1.61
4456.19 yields 1.27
